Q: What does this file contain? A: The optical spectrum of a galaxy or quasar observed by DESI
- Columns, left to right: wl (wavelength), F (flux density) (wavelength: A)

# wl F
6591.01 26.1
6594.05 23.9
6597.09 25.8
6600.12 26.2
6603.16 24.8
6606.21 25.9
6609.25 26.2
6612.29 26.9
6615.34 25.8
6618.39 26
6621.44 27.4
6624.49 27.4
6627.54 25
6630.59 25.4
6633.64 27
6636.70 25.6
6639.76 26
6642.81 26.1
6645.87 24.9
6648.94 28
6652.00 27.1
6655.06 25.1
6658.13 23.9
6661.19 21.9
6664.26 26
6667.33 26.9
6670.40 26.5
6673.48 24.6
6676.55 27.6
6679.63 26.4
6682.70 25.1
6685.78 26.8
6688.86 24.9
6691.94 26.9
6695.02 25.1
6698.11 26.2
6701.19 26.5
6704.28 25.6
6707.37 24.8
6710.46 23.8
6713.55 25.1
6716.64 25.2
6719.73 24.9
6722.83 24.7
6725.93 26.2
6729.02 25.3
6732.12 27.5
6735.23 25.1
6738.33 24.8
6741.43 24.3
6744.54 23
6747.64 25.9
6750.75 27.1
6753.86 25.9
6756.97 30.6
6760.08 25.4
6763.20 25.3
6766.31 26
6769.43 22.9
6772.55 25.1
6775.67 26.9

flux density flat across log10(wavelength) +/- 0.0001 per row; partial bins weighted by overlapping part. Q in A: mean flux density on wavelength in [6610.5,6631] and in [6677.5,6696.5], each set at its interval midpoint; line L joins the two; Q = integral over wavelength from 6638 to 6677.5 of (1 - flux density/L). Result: 0.6 A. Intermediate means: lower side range 26.3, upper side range 25.9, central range 25.7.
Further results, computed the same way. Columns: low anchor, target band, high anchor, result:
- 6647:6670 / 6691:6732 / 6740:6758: 0.6 A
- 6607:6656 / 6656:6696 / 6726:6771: 0.7 A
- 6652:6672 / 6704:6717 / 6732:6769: 0.4 A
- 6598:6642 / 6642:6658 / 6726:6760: 0.0 A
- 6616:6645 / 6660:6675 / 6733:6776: 0.4 A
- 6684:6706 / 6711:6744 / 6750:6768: 1.4 A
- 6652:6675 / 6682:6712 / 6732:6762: -0.2 A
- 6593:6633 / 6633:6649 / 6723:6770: -0.1 A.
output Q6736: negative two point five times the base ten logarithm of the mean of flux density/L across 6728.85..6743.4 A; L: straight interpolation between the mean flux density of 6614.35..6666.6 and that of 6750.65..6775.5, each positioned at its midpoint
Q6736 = 0.03 mag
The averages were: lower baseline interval 25.8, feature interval 25.3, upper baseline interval 26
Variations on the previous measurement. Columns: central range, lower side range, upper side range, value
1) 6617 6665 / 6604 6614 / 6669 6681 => 0.018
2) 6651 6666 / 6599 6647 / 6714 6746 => 0.042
